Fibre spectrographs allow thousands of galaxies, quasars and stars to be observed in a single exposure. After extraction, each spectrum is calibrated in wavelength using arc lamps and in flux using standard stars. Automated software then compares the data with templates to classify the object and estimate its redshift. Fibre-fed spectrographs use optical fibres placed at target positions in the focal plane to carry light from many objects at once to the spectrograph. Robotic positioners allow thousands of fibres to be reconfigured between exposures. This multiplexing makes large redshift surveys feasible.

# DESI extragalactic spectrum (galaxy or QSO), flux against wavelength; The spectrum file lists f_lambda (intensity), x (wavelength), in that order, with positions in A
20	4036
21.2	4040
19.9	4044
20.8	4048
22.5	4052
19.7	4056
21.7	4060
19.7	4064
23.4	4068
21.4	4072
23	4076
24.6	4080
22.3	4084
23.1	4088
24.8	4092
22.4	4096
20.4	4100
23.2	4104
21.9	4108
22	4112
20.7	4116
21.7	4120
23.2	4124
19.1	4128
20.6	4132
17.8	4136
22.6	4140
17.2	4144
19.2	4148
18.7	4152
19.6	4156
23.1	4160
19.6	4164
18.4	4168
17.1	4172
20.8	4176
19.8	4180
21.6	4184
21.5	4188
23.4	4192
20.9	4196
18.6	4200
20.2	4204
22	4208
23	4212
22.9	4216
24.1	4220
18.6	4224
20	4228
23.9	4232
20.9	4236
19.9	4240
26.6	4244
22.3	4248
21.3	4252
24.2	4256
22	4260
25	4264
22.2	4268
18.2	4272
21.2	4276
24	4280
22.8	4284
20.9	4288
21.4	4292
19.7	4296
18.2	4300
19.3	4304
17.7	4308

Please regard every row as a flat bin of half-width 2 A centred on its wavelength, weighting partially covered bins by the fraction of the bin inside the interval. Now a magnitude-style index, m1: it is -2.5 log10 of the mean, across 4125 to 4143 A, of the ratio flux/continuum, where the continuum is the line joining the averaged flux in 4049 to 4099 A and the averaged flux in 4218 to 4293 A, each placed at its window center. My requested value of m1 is 0.11 mag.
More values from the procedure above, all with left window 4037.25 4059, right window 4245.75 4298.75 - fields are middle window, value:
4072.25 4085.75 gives -0.10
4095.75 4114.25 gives -0.04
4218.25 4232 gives 0.02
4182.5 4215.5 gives 0.00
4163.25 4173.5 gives 0.17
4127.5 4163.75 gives 0.08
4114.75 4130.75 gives 0.00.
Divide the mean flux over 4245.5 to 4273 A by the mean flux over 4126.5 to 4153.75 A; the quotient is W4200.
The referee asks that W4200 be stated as 1.16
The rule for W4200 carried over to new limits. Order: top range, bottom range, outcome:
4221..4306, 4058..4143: 0.99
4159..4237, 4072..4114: 0.92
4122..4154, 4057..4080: 0.90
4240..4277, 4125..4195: 1.12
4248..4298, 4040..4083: 1.01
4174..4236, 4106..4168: 1.05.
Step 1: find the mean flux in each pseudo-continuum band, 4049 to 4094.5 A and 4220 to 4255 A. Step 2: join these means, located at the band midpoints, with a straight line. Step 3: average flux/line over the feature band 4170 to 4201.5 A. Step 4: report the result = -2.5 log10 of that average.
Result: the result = 0.079 mag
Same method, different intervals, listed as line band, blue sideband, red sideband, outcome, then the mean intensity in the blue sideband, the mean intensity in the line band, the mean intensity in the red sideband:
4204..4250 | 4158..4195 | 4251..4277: -0.03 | 20.6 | 22.1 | 22.1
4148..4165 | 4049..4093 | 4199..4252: 0.10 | 22.3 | 20.2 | 21.8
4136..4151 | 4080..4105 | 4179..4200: 0.14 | 22.8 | 19.4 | 21.2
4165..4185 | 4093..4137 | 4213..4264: 0.13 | 21.3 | 19.4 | 22.3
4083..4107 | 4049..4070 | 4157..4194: -0.08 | 21.4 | 22.7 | 20.6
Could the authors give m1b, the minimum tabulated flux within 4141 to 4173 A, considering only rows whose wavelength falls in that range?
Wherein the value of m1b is 17.1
